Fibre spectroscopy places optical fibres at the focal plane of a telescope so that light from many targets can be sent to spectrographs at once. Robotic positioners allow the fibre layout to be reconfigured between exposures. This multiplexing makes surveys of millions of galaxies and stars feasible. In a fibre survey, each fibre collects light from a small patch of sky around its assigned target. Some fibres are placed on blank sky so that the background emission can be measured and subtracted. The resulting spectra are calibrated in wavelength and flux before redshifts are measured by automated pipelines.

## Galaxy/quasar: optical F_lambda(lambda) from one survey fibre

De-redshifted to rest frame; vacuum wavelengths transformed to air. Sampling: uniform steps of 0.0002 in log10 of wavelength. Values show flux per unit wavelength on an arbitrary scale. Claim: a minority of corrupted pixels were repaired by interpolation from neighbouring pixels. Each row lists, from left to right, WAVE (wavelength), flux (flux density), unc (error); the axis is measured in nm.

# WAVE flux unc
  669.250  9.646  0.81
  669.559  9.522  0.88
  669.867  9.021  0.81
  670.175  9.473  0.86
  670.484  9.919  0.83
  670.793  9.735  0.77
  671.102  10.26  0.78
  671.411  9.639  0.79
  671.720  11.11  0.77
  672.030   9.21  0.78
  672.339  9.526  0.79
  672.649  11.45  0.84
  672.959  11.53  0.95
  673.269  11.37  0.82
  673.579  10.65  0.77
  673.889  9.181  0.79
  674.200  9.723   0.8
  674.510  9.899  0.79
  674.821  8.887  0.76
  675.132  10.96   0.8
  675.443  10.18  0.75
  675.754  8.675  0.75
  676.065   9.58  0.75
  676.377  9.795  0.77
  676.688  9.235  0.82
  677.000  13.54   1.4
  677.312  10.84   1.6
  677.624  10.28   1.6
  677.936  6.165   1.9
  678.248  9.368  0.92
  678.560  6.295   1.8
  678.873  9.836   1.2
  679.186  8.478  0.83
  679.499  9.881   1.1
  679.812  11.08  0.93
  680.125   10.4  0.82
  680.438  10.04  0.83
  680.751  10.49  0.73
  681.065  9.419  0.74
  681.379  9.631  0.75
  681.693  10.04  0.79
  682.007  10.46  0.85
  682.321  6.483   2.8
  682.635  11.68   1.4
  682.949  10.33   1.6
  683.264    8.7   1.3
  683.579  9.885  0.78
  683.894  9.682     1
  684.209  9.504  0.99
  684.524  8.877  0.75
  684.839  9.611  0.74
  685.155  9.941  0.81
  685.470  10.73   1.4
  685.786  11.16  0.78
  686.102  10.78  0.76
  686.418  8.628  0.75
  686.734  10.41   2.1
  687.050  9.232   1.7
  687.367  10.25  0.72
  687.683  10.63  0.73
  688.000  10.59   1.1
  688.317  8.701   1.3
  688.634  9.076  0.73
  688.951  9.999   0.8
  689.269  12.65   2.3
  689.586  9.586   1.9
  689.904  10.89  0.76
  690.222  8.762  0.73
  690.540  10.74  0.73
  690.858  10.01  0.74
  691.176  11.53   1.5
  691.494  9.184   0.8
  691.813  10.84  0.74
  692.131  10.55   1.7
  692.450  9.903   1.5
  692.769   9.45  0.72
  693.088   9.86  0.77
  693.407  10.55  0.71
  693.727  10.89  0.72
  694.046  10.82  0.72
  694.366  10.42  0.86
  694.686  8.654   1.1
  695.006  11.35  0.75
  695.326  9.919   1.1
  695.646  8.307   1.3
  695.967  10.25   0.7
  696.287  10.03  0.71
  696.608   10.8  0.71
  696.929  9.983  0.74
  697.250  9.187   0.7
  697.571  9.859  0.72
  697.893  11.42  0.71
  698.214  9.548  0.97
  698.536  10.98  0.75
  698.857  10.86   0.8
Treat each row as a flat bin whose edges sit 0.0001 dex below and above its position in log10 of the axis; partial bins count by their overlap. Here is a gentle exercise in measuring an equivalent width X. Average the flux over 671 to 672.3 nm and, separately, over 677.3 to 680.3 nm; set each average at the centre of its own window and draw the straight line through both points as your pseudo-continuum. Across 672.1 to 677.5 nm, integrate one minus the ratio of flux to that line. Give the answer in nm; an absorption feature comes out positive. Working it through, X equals -0.36 nm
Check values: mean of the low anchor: 10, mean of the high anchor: 9.19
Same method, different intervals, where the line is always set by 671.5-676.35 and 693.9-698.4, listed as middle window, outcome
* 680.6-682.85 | 0.07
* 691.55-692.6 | -0.03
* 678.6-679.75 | 0.10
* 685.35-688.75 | 0.02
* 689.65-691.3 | -0.04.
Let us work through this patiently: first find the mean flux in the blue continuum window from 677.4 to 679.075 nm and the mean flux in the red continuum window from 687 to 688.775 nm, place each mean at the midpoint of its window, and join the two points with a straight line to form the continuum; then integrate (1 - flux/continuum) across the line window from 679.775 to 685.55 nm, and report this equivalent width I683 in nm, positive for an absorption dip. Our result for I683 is -0.46 nm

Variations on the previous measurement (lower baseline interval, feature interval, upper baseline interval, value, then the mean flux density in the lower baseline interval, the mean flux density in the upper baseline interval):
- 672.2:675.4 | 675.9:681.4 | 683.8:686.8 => 0.251 nm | 10.3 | 9.92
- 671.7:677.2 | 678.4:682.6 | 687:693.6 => 0.294 nm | 10.2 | 10.2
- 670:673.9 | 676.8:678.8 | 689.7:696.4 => 0.157 nm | 10.3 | 10.1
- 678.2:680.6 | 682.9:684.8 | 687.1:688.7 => 0.038 nm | 9.43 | 9.85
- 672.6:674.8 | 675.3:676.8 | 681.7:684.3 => 0.104 nm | 10.4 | 9.62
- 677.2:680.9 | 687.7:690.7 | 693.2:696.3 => -0.081 nm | 9.41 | 10.1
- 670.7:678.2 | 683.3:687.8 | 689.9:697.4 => 0.076 nm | 10.1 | 10.1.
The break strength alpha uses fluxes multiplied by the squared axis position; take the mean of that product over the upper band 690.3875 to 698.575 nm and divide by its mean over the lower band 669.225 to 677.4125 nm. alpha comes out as 1.1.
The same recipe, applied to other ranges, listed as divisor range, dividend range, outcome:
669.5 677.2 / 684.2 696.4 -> 1.05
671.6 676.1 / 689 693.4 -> 1.07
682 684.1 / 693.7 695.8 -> 1.08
